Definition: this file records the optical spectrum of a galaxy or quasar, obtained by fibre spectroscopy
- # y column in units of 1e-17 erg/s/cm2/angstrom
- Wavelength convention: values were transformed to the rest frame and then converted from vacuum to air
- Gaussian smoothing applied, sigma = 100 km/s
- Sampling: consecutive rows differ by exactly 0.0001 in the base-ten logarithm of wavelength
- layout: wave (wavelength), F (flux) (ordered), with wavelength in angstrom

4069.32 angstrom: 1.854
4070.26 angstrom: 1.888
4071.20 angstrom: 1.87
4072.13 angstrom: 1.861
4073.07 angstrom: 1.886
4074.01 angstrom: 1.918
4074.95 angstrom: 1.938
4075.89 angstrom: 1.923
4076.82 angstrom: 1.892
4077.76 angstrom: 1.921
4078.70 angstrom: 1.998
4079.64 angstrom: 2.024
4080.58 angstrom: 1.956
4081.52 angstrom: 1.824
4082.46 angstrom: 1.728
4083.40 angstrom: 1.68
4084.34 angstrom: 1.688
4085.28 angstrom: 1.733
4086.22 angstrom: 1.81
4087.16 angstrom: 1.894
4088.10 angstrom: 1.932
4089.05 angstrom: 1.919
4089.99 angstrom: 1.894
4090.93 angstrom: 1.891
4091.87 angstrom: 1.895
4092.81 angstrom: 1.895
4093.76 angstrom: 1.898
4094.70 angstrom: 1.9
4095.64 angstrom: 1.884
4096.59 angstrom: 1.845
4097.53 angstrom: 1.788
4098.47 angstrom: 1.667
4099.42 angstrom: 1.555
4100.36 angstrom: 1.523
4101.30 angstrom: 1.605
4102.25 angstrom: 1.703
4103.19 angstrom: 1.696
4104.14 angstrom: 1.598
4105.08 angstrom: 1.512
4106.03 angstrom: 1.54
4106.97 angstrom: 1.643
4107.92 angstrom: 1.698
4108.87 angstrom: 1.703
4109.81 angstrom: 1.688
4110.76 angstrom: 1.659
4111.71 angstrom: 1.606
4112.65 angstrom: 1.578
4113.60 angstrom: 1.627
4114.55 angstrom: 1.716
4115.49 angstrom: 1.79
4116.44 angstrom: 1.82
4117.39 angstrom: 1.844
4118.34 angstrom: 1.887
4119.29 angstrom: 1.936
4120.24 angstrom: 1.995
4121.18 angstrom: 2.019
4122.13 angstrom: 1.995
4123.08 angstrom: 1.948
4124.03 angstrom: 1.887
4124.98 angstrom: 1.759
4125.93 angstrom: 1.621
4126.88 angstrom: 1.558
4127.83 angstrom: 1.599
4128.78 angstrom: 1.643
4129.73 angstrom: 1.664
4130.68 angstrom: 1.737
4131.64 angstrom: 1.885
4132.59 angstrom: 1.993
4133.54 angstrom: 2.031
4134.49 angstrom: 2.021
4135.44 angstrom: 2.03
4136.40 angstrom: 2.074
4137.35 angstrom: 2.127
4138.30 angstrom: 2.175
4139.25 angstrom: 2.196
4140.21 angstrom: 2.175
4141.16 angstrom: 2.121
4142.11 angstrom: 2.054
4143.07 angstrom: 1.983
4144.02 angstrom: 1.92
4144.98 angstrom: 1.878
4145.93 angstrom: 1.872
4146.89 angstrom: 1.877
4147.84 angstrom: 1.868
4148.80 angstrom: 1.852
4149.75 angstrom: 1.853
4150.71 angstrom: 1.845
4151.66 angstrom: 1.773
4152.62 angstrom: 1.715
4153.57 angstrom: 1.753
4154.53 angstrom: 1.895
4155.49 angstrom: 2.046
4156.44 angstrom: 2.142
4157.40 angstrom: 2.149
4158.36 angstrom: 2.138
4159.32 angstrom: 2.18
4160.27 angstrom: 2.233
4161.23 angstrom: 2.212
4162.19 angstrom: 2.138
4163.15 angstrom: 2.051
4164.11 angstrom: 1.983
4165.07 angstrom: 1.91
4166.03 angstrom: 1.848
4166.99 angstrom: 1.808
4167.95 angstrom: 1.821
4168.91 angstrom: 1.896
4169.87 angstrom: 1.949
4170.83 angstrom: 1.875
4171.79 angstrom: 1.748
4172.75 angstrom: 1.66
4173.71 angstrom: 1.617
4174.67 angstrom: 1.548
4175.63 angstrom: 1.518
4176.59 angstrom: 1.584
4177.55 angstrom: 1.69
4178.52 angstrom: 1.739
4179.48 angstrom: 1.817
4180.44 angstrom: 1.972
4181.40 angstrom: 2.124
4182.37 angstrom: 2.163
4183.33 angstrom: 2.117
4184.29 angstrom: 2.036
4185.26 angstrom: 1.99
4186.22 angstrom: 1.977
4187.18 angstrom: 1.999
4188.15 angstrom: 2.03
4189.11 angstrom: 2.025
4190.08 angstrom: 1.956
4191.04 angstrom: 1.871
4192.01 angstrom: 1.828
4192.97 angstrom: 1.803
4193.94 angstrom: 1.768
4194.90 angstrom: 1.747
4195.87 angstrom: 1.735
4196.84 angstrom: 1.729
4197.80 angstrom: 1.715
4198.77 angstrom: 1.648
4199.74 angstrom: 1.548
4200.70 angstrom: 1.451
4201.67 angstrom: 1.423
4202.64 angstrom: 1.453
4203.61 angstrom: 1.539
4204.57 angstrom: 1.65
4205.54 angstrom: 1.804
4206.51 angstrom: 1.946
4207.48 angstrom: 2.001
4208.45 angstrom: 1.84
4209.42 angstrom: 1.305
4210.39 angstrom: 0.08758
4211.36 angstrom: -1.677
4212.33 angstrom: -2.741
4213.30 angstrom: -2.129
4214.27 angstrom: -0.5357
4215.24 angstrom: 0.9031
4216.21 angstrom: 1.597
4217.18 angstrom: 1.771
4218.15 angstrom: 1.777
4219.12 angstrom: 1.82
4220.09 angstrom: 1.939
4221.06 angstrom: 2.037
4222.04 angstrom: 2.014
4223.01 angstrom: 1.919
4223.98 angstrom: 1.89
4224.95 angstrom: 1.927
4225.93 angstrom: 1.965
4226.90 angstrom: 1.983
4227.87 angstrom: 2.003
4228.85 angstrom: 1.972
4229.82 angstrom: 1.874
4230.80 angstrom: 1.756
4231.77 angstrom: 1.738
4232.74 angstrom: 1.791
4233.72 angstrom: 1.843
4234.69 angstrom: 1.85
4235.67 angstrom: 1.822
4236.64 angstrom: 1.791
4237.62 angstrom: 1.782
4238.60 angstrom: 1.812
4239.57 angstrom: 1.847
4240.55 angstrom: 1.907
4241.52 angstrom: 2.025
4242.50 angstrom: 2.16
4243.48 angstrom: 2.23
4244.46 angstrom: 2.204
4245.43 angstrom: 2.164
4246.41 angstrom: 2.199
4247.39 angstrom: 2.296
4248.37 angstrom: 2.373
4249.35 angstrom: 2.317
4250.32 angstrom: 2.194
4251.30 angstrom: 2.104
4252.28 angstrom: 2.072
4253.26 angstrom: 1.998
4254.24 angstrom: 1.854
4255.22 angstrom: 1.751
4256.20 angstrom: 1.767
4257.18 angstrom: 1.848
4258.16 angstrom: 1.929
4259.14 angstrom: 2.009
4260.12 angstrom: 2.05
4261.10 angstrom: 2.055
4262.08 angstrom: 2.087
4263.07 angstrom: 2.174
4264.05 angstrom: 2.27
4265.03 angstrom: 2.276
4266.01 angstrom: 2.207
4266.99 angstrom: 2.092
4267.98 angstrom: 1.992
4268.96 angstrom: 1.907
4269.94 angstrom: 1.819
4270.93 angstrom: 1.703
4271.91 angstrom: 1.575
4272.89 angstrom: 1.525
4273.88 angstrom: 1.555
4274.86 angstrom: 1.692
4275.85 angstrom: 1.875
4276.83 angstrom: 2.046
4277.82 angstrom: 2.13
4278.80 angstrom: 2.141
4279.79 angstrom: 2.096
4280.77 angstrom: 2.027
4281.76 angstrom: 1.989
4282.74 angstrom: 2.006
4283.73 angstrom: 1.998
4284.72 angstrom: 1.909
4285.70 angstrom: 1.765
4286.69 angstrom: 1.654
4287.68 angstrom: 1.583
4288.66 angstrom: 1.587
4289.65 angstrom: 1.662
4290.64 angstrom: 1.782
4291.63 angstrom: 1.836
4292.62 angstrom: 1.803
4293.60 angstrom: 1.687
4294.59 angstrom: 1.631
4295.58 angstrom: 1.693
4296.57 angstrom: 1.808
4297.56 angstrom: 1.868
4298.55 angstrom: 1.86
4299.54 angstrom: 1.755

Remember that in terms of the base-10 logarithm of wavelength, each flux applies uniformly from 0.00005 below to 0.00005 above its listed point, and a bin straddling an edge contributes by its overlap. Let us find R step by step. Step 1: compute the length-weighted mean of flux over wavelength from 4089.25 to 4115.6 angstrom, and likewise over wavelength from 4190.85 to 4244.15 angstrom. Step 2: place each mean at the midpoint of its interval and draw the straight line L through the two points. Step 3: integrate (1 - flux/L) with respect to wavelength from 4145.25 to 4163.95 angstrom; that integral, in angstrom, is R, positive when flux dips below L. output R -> -4.2 angstrom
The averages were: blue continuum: 1.72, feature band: 1.98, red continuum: 1.5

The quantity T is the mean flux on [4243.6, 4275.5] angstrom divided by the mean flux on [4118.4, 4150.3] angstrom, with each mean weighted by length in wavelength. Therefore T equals 1.0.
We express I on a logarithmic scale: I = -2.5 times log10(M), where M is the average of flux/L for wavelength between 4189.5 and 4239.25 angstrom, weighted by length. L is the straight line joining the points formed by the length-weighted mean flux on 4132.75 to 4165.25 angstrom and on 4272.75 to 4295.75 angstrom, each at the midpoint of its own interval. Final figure 0.30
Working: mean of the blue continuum 2.01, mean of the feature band 1.46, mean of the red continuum 1.83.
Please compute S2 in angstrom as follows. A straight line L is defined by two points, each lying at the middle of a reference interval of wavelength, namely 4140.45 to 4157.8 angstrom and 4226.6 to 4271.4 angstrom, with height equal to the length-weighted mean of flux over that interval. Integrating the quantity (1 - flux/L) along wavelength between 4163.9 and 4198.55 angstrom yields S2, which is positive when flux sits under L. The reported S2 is 1.8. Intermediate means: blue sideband 1.93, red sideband 2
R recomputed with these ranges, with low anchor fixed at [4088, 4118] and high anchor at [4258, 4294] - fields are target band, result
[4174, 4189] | -0.6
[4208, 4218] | 9.5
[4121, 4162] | -4.0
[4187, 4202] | 0.5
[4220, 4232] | -0.5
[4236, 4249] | -1.3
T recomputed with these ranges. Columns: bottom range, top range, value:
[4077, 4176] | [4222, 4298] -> 1.04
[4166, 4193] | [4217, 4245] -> 1.03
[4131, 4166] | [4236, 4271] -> 1.02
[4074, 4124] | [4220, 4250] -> 1.10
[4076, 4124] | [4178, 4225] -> 0.82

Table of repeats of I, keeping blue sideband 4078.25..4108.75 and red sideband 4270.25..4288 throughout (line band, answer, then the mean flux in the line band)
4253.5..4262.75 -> -0.05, 1.93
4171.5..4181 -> 0.07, 1.69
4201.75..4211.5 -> 0.36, 1.3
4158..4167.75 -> -0.14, 2.04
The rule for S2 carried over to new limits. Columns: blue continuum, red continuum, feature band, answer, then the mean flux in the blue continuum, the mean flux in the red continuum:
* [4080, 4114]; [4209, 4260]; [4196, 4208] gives -0.2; 1.74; 1.6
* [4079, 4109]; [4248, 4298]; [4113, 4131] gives 0.0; 1.77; 1.92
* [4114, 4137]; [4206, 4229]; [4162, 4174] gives -2.7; 1.85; 1.14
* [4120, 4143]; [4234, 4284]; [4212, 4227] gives 6.2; 1.93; 1.99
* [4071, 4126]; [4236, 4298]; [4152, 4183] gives -0.8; 1.8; 1.94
